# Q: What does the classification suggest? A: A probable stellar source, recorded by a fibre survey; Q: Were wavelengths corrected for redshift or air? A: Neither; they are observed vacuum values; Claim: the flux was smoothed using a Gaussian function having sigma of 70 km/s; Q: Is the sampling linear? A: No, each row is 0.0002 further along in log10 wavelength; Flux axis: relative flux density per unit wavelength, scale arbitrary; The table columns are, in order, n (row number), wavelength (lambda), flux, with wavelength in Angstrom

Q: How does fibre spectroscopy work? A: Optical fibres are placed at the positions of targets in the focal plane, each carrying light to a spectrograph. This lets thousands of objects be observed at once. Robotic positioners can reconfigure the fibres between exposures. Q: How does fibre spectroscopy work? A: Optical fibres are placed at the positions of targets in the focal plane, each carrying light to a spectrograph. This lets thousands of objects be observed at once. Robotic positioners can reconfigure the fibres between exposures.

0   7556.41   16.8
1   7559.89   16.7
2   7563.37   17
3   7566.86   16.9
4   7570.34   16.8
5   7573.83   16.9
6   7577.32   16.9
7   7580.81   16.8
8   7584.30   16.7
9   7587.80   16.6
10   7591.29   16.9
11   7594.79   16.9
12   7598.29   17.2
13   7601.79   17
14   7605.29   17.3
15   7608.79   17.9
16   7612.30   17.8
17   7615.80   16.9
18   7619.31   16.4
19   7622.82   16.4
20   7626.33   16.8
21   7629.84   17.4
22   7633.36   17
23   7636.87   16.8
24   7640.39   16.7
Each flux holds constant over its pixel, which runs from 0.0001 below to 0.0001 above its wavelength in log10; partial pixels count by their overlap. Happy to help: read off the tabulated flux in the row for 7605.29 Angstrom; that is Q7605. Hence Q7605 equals 17.3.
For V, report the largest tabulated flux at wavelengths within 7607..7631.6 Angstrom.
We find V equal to 17.9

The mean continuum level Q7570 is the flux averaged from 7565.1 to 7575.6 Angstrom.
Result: 16.9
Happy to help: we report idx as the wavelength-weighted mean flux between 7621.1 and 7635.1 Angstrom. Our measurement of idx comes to 16.9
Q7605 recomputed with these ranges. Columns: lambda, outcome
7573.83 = 16.9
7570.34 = 16.8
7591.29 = 16.9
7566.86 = 16.9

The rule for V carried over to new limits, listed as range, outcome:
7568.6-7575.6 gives 16.9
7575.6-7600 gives 17.2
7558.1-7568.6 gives 17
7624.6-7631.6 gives 17.4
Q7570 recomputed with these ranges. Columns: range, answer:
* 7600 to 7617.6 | 17.4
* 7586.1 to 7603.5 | 16.9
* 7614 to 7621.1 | 16.7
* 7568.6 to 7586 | 16.8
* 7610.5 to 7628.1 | 16.9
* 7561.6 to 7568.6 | 16.9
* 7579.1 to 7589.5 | 16.7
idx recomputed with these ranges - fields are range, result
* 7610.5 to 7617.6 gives 17.3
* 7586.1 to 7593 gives 16.8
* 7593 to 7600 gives 17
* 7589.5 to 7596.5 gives 16.9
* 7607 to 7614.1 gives 17.9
